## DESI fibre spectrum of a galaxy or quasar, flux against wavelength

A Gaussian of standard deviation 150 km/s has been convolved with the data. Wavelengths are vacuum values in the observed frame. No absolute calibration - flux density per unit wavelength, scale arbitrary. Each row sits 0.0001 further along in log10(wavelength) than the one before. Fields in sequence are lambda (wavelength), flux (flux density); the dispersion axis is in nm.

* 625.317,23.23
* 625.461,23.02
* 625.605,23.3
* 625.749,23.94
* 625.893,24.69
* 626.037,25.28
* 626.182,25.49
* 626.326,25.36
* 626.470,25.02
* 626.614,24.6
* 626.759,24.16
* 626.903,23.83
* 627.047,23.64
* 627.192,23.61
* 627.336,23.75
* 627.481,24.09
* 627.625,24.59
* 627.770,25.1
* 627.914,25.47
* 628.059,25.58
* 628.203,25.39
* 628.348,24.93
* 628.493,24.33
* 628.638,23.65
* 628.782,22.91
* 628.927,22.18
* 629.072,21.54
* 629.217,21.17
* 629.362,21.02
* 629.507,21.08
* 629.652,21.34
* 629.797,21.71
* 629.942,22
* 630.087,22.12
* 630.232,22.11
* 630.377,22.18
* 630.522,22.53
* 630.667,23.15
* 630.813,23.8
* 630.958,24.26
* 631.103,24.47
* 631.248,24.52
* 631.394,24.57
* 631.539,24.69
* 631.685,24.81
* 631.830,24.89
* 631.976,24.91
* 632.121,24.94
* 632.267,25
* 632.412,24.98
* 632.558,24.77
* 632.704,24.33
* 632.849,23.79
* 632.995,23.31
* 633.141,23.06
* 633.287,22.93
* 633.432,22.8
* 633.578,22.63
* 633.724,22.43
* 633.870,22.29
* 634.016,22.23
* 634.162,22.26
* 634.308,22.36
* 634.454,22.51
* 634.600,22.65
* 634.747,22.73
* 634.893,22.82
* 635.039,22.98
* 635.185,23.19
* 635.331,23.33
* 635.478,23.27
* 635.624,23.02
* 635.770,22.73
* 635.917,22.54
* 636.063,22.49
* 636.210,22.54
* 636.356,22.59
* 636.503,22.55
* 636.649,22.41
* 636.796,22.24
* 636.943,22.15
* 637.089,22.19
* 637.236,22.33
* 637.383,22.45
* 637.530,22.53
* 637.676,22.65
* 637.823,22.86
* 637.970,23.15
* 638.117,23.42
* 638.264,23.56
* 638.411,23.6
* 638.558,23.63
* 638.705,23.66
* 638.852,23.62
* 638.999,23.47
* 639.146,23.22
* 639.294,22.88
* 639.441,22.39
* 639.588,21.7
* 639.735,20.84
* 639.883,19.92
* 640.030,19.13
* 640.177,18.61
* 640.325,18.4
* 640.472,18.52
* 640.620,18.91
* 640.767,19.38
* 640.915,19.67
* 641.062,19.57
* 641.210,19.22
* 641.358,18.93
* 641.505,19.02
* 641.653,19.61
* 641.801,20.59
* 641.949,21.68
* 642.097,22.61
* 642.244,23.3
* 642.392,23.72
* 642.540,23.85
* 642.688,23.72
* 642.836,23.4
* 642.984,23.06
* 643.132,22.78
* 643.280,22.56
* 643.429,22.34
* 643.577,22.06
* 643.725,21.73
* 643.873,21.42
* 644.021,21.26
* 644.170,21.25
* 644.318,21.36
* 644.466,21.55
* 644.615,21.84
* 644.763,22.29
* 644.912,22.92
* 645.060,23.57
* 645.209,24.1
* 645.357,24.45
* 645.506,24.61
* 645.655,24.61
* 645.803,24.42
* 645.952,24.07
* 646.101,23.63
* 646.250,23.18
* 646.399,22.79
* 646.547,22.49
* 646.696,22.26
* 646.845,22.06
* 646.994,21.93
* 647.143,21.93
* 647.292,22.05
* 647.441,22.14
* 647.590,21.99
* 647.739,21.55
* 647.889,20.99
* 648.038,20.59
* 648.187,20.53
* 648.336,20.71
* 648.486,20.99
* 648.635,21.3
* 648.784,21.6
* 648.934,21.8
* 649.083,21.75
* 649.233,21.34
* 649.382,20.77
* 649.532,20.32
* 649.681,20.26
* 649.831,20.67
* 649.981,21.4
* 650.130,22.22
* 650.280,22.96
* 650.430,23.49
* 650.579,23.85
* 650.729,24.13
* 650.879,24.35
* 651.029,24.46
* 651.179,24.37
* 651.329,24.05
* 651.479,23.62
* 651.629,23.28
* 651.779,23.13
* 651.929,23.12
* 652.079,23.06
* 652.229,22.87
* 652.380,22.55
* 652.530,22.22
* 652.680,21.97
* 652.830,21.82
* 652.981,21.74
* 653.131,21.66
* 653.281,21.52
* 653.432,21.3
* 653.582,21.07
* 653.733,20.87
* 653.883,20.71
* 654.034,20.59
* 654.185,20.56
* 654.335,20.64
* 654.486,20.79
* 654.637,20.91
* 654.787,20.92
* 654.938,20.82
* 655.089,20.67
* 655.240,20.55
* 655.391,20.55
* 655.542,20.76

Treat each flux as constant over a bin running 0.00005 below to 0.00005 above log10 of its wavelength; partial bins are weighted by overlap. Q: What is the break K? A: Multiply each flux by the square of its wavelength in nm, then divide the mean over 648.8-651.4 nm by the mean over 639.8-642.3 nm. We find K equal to 1.17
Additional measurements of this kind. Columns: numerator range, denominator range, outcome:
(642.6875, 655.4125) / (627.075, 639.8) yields 1.00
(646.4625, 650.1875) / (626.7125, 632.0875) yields 0.97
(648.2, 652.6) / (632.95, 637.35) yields 1.04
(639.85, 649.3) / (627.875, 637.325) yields 0.98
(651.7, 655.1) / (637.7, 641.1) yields 1.05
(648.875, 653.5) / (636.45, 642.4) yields 1.08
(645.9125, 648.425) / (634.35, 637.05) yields 1.01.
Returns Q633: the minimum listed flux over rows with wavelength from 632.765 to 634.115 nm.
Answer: 22.23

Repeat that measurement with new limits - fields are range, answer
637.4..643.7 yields 18.4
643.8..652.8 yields 20.26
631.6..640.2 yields 18.61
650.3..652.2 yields 23.06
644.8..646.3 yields 22.92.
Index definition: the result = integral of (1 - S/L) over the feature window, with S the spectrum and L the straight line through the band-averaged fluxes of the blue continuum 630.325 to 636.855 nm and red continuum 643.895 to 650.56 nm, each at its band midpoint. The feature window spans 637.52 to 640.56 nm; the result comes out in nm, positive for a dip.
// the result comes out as 0.12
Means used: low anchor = 23.3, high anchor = 22.1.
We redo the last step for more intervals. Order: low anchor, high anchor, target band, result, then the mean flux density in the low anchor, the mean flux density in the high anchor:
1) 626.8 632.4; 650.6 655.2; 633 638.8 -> 0.11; 23.6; 22.1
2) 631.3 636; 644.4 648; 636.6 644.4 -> 0.45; 23.4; 22.8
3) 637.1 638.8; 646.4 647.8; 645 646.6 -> -0.11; 23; 22.1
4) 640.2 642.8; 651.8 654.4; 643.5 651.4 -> -0.44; 20.6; 21.7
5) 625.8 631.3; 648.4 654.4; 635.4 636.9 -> 0.03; 23.6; 22.1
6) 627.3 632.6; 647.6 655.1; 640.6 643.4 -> 0.15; 23.6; 21.9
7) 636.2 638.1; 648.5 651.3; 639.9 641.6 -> 0.26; 22.5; 22.3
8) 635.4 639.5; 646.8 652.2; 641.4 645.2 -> 0.07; 22.9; 22.2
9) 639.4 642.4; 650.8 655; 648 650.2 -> 0.04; 20.2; 22.1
